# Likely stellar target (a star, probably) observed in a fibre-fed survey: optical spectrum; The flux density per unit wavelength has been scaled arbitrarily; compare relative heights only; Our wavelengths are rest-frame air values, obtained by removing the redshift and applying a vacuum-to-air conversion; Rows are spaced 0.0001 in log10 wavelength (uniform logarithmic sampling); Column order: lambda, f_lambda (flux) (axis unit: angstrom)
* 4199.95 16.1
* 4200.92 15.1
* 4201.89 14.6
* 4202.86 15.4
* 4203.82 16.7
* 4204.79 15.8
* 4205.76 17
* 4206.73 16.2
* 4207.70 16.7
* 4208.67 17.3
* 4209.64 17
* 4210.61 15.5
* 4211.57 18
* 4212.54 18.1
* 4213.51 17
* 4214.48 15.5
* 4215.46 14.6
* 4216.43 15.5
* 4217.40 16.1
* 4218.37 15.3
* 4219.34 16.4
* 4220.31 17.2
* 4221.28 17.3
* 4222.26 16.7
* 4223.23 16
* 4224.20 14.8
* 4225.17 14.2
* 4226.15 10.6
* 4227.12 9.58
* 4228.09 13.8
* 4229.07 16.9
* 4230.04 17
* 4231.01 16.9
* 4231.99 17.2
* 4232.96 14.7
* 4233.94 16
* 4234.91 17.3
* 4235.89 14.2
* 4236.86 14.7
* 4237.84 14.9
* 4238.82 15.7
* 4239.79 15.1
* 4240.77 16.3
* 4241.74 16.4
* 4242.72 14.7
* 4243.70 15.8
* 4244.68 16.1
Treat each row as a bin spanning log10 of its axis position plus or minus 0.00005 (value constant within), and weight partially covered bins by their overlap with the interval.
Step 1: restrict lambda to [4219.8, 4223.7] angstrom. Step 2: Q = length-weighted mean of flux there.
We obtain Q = 16.8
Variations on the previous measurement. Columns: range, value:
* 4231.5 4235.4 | 16.3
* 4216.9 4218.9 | 15.7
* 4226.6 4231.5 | 14.8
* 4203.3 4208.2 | 16.5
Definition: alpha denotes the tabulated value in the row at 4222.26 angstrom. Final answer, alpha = 16.7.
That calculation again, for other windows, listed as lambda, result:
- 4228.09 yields 13.8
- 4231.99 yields 17.2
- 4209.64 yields 17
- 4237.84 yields 14.9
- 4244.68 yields 16.1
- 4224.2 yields 14.8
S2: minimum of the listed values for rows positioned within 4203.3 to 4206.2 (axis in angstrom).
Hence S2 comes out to 15.8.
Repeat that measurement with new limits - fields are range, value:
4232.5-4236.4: 14.2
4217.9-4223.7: 15.3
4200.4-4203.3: 14.6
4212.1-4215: 15.5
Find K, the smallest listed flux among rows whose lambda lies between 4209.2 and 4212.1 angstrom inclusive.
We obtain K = 15.5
